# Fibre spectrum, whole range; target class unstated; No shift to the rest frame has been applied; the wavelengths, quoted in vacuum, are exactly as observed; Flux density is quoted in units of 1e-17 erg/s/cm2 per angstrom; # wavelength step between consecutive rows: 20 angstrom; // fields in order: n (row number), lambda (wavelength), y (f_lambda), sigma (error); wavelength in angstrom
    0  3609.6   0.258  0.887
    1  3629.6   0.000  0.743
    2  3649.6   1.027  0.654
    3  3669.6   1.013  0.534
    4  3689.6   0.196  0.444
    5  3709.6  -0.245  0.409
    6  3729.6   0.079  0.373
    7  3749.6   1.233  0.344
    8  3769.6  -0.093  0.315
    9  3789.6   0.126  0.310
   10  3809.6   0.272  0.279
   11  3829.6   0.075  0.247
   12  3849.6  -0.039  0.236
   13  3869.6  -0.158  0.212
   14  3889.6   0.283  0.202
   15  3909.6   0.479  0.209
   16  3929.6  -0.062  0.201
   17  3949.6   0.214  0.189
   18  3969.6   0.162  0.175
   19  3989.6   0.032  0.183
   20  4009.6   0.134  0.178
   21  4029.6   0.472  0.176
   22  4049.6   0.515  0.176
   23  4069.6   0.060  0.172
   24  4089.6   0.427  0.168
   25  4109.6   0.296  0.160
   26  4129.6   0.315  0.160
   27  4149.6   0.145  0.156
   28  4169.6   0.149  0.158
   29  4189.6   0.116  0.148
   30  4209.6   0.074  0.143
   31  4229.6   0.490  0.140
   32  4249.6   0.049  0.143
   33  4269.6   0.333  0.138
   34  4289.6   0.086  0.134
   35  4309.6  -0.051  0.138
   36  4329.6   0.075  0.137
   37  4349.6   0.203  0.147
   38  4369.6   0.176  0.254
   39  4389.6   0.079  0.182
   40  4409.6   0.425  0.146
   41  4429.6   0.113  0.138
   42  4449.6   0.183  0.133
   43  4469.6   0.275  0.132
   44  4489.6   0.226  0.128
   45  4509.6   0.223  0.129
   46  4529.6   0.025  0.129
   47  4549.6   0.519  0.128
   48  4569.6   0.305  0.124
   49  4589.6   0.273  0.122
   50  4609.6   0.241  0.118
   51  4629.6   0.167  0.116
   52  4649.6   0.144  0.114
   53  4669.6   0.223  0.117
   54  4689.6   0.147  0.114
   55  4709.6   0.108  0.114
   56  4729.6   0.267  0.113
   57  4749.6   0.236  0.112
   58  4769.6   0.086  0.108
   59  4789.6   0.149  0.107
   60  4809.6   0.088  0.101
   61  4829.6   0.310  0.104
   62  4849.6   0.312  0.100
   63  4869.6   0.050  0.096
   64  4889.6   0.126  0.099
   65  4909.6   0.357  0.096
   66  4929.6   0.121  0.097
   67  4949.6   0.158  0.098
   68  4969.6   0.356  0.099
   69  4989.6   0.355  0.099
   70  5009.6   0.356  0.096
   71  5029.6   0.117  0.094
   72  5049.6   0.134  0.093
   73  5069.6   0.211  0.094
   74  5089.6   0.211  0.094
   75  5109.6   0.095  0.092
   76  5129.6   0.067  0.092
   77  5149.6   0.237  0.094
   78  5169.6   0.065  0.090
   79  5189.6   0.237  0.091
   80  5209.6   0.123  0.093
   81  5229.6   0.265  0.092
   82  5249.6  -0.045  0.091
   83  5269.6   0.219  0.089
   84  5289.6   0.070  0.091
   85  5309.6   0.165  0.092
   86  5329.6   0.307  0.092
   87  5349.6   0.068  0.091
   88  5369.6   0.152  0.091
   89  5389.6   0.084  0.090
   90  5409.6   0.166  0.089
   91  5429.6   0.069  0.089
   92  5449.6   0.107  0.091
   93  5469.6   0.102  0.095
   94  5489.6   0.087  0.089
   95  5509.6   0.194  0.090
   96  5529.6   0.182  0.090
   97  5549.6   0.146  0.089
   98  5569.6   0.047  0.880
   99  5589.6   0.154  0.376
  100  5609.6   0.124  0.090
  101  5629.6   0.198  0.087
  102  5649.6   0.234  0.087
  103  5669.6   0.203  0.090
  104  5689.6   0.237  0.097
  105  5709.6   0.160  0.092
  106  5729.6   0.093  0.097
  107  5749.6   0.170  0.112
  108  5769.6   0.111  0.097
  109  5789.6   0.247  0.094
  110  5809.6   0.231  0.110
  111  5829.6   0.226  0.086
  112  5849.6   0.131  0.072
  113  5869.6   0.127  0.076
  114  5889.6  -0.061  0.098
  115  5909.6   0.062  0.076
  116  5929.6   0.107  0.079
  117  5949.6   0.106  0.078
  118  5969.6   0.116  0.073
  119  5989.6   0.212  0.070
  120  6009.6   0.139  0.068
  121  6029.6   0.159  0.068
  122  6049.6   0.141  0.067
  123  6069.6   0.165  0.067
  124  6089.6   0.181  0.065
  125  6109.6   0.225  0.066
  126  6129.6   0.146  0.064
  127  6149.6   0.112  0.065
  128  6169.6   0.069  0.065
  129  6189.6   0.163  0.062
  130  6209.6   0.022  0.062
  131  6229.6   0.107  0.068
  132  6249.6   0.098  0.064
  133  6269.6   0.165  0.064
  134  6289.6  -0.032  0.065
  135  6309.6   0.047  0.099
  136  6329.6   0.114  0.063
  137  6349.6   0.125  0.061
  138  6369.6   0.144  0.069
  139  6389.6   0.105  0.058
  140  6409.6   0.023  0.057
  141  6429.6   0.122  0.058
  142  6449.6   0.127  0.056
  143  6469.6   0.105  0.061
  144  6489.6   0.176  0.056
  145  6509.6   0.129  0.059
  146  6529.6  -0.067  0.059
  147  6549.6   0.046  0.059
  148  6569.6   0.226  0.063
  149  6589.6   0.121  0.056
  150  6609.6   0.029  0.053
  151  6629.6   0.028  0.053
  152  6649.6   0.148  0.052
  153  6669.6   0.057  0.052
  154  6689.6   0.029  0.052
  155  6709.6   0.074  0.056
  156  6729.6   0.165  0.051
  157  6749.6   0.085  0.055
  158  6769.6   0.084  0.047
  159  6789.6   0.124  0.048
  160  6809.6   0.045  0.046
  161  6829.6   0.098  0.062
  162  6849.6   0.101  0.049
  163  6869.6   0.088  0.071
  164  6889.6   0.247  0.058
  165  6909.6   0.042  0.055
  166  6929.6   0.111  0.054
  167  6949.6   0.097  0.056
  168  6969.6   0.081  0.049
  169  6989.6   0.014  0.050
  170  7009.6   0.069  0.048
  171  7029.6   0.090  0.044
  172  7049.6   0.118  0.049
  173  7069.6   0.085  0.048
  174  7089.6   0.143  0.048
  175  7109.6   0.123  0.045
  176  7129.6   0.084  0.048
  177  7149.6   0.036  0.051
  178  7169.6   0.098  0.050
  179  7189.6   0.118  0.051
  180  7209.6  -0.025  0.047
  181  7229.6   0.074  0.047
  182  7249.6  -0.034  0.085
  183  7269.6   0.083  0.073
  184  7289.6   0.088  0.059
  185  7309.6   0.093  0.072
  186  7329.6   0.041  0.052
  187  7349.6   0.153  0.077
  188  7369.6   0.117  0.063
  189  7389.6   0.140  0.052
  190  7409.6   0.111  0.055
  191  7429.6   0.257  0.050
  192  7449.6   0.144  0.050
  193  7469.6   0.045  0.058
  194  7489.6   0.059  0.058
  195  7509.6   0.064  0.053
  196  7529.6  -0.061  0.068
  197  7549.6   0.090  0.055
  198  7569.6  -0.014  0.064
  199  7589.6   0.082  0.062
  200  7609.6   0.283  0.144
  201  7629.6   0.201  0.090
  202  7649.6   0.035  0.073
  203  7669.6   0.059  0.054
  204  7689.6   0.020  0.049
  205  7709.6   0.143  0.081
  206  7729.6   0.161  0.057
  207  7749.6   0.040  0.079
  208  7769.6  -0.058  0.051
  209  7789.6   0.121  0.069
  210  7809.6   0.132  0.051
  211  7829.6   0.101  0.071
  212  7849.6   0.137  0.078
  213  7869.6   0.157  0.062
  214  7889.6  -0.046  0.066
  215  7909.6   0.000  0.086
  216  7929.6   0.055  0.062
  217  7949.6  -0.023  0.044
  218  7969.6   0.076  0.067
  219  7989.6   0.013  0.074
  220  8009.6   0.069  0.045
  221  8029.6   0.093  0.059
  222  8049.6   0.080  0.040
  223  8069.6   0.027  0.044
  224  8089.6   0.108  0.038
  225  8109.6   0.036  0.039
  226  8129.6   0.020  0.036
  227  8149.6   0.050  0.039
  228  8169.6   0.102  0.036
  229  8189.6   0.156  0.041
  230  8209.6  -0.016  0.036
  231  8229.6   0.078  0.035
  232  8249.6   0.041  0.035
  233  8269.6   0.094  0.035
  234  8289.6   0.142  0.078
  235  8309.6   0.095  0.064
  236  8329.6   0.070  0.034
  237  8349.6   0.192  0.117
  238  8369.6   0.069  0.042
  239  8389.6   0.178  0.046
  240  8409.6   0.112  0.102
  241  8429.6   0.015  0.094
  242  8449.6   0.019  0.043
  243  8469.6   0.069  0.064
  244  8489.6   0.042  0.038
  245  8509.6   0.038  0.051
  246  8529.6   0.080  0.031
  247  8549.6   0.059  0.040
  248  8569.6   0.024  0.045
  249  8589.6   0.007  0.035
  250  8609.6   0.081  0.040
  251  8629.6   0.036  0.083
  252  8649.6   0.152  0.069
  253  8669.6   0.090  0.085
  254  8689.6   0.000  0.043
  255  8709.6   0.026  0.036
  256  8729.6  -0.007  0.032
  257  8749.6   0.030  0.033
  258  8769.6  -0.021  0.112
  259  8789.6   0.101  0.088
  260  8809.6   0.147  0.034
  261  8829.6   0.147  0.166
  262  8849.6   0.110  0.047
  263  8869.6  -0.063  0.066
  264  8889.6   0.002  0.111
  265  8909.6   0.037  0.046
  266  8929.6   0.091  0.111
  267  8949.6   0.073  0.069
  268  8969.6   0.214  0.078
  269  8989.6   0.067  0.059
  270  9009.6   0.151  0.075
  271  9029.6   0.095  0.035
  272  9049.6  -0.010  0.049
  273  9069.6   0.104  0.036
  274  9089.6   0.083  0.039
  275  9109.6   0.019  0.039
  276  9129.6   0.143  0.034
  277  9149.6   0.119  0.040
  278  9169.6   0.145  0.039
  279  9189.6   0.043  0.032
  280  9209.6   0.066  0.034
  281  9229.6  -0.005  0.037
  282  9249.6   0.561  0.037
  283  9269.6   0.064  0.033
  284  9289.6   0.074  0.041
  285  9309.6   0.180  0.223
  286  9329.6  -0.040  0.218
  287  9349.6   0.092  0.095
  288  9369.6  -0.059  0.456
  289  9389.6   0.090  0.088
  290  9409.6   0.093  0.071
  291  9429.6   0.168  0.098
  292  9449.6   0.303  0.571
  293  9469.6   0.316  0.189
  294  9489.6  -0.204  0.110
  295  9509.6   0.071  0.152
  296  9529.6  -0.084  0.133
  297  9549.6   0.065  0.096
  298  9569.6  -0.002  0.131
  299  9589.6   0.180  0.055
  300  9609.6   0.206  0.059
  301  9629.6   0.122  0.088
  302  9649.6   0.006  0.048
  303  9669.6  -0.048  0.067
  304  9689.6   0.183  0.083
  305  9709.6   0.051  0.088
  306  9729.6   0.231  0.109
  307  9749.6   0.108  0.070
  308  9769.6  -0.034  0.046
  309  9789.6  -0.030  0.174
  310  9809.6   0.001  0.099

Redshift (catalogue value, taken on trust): 1.482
